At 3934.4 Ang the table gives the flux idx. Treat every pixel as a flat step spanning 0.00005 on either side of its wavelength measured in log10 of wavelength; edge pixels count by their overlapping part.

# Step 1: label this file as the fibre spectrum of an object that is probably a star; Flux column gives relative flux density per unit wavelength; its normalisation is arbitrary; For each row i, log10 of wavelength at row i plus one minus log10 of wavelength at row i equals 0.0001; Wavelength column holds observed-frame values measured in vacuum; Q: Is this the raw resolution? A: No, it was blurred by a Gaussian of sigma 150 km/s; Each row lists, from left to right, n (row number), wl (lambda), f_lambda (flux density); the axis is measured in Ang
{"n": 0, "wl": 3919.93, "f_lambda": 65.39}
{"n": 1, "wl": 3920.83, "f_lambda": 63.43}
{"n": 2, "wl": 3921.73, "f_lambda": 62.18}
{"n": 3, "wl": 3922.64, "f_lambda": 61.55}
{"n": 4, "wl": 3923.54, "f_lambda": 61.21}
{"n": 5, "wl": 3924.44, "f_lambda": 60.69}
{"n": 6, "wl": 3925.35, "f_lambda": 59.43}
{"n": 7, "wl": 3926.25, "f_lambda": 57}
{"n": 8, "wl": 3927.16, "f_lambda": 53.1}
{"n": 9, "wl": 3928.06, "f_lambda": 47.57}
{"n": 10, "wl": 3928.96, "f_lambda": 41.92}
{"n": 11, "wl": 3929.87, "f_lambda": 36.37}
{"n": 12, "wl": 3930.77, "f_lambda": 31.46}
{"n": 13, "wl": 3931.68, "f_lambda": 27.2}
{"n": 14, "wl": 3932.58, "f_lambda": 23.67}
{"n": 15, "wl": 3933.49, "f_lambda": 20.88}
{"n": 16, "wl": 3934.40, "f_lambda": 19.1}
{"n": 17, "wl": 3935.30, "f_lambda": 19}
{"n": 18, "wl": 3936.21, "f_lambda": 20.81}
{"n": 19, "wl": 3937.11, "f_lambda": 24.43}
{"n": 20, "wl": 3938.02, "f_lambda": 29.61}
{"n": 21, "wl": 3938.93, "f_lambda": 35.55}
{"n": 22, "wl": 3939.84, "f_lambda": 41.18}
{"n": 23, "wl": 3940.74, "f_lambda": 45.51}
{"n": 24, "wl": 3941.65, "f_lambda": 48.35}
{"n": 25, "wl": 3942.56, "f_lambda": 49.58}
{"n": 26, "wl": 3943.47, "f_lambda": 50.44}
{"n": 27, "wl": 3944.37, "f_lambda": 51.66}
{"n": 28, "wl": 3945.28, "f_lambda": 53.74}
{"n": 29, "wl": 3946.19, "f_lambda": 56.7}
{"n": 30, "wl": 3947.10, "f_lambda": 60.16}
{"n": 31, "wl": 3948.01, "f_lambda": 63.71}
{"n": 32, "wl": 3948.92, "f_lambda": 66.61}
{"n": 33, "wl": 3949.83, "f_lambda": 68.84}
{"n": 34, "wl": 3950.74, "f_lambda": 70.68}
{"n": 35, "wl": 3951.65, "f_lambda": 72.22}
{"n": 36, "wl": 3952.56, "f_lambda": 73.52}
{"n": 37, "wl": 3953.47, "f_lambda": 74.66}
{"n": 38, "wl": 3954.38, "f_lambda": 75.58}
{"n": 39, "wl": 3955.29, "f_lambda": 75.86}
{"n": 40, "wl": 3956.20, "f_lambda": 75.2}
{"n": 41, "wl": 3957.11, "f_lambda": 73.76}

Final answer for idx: 19.1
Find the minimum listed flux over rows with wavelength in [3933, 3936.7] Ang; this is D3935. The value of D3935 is 19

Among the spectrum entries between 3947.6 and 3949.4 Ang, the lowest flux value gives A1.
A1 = 63.71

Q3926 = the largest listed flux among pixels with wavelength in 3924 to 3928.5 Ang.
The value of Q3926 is 60.69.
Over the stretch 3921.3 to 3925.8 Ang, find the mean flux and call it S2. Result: 60.9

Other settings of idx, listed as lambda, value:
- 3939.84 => 41.18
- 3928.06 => 47.57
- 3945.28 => 53.74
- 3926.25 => 57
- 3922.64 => 61.55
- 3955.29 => 75.86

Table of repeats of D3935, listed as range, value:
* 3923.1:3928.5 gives 47.57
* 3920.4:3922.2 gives 62.18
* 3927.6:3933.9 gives 20.88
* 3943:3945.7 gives 50.44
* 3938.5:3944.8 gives 35.55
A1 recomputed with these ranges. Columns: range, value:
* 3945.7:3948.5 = 56.7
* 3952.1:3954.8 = 73.52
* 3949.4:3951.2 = 68.84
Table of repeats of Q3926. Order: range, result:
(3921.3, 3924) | 62.18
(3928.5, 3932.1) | 41.92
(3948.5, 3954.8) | 75.58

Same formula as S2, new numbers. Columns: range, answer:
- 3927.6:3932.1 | 37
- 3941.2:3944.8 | 50.1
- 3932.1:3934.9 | 21.3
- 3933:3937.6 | 20.9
